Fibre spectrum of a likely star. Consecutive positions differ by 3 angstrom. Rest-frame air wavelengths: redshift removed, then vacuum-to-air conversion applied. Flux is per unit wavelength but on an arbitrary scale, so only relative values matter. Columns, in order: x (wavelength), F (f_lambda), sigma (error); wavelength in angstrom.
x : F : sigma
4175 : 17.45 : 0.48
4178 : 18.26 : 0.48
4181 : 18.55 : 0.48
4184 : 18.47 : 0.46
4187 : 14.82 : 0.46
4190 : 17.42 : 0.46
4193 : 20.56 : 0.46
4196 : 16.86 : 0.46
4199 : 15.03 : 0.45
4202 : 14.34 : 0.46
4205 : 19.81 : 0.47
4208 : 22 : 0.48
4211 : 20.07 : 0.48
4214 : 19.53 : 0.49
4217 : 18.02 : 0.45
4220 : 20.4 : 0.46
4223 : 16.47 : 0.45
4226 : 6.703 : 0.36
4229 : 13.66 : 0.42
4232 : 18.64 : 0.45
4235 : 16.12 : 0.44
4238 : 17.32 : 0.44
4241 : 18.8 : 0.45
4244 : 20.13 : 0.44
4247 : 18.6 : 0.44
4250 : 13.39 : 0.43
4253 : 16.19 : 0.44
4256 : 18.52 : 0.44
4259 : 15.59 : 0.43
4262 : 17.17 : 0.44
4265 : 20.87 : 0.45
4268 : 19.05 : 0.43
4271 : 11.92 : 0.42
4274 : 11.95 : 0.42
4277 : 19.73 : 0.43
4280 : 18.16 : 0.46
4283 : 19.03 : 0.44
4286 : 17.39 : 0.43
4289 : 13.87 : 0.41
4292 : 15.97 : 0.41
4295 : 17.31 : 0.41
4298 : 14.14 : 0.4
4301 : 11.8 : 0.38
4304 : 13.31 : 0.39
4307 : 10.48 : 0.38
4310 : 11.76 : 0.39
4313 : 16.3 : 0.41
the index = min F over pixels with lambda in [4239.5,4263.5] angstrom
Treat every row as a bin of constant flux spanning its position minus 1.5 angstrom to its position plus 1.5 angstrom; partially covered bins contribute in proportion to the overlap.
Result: 13.39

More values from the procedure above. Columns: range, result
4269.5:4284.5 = 11.92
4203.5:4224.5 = 16.47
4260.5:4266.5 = 17.17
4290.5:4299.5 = 14.14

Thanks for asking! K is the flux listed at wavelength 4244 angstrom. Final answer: 20.13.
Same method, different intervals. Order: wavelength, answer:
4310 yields 11.76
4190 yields 17.42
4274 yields 11.95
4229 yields 13.66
